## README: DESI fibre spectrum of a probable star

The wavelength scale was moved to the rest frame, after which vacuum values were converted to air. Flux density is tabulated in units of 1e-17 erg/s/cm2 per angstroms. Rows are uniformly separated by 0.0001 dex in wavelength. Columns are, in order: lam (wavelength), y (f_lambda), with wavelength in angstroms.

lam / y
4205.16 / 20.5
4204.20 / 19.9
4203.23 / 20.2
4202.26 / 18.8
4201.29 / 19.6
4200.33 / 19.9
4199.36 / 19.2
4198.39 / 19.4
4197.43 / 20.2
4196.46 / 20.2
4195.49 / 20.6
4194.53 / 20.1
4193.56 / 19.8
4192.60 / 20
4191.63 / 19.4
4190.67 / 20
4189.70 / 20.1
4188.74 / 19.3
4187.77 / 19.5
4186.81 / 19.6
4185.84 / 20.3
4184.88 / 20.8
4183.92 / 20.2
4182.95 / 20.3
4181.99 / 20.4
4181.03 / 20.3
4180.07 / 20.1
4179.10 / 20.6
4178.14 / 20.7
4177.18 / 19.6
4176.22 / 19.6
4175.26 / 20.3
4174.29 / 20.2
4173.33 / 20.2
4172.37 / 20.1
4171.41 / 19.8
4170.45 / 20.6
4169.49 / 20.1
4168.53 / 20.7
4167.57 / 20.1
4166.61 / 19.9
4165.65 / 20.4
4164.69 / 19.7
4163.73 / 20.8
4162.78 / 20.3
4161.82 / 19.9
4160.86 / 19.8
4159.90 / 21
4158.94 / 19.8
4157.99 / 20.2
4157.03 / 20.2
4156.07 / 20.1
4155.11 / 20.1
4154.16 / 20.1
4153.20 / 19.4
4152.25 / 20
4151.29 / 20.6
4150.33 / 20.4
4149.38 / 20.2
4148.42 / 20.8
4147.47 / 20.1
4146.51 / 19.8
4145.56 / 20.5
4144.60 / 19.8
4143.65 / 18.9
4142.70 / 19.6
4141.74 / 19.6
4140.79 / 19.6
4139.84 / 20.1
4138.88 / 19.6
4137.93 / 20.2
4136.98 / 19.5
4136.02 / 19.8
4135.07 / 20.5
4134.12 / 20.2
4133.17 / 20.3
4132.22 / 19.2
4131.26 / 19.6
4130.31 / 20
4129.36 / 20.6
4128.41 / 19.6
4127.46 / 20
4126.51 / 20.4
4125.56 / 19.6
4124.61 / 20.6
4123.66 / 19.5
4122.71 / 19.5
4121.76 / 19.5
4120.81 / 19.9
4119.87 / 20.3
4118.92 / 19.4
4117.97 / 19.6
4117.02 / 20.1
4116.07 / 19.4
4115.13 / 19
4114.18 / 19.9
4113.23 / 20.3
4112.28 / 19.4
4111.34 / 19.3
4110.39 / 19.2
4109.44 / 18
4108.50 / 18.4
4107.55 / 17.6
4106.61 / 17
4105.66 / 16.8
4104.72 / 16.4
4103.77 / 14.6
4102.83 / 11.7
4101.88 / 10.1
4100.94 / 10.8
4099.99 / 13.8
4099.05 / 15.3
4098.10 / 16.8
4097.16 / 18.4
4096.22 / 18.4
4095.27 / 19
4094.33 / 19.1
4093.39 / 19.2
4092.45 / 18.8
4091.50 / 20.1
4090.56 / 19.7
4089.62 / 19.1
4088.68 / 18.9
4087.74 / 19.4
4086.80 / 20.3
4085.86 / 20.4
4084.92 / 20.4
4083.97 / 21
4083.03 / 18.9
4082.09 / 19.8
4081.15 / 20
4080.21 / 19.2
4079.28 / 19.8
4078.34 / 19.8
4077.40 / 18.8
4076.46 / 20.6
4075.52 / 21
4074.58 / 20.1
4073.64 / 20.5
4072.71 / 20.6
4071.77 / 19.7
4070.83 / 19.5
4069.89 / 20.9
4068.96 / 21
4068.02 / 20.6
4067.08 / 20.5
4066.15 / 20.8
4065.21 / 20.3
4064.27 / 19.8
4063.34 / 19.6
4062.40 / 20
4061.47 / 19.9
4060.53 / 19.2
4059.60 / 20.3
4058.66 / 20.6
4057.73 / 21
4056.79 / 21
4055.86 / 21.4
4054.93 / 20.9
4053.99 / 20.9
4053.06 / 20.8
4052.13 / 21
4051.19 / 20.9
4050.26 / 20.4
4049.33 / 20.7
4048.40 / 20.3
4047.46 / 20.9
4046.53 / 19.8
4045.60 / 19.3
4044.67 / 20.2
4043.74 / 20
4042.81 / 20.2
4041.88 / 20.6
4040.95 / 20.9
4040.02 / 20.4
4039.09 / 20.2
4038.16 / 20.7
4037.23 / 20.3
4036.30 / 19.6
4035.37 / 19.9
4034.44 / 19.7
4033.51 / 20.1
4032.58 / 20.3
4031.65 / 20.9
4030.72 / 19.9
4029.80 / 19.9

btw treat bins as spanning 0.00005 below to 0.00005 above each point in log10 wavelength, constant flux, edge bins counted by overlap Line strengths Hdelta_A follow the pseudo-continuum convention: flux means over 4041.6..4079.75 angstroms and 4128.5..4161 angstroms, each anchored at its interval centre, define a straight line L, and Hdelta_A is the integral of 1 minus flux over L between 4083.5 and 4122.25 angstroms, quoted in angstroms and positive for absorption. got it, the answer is 3.9 angstroms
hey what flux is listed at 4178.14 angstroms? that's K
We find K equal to 20.7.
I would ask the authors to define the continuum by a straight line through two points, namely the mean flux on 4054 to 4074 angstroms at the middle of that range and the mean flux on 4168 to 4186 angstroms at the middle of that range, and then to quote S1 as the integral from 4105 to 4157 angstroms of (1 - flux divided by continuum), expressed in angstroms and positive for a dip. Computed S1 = 1.70 angstroms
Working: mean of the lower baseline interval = 20.4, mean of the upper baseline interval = 20.3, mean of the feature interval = 19.7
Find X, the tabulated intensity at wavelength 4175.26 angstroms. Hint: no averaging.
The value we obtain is 20.3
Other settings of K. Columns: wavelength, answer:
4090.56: 19.7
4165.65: 20.4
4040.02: 20.4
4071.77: 19.7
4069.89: 20.9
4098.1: 16.8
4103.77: 14.6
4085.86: 20.4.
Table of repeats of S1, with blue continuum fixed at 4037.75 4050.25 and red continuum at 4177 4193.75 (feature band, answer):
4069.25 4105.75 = 3.29 angstroms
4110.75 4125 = 0.35 angstroms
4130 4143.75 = 0.25 angstroms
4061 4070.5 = -0.02 angstroms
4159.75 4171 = -0.08 angstroms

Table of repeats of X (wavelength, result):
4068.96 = 21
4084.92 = 20.4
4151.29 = 20.6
